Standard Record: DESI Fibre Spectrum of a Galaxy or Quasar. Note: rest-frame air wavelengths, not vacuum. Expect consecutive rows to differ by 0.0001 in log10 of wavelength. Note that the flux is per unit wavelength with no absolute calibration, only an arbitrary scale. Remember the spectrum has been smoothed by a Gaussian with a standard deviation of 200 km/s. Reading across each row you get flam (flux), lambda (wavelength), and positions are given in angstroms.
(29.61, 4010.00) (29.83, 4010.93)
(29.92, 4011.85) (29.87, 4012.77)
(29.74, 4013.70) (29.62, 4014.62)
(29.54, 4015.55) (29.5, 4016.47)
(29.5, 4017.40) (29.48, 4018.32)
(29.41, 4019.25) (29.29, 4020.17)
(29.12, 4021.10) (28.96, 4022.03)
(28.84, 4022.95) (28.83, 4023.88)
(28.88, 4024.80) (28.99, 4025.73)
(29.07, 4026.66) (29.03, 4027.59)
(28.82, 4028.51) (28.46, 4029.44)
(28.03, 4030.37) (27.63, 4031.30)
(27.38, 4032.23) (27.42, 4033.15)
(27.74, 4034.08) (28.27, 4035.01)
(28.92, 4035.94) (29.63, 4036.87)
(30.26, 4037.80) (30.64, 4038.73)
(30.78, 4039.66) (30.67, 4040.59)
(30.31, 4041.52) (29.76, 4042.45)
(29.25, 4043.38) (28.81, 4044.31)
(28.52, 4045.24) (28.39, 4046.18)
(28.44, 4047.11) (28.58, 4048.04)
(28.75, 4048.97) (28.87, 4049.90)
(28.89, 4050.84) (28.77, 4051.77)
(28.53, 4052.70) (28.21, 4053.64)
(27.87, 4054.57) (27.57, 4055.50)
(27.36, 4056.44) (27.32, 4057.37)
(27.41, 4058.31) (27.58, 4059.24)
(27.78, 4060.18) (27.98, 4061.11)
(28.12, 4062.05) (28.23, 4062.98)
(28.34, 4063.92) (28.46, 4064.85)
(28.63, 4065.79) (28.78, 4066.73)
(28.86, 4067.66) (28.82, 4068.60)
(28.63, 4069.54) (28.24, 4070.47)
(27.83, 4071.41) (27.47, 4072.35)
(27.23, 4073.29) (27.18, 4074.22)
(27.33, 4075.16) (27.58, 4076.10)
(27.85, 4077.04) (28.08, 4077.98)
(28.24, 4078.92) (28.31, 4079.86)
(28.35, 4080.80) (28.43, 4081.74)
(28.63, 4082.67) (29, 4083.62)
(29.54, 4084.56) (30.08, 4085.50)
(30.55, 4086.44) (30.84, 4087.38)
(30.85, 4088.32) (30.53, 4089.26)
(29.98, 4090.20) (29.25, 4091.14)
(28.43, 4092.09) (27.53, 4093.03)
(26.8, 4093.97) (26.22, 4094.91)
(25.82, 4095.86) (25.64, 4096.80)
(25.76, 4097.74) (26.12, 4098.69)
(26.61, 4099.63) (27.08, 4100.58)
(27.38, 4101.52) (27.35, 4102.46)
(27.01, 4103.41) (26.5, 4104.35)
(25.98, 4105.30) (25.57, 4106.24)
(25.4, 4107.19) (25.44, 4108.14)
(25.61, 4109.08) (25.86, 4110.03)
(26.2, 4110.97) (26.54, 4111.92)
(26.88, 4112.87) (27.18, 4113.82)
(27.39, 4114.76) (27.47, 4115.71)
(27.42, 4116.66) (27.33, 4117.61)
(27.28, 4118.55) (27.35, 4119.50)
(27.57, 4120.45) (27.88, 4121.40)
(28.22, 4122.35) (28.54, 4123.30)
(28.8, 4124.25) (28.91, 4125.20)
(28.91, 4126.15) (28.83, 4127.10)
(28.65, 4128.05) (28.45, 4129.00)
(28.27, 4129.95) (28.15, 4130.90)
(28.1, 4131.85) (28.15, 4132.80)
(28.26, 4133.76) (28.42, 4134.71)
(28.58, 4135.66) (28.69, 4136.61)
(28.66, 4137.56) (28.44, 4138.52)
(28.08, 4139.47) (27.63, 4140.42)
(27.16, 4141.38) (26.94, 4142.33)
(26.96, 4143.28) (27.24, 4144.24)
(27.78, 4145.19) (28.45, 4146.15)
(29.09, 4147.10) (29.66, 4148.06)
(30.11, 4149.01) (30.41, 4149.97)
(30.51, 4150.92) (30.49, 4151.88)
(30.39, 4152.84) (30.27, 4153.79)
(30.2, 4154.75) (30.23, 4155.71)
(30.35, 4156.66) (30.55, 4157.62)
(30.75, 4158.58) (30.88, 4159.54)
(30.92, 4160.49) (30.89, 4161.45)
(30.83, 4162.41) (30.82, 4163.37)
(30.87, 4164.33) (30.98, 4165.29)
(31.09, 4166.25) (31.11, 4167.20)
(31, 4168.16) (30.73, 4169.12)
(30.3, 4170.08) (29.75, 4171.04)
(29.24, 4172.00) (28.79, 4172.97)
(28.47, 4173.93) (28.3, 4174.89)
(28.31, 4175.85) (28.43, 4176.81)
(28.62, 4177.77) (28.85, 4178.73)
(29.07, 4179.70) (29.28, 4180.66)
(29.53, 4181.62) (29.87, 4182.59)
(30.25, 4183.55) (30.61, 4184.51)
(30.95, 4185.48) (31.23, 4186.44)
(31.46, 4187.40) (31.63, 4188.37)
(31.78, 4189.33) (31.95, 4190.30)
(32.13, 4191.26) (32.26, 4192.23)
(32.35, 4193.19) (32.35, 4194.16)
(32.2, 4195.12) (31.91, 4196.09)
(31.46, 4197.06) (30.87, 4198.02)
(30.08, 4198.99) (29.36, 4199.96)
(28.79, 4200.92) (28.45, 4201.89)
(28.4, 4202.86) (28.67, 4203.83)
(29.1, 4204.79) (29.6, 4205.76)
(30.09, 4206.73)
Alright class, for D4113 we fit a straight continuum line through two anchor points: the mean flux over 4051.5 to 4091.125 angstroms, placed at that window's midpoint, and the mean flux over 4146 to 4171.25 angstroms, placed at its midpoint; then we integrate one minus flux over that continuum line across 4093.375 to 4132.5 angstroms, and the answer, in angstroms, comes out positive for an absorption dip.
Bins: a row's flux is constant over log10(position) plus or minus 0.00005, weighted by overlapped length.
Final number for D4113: 3.0 angstroms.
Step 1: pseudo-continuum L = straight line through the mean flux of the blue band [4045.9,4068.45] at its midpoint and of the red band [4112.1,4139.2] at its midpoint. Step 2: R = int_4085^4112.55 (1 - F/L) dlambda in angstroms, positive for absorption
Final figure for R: 0.8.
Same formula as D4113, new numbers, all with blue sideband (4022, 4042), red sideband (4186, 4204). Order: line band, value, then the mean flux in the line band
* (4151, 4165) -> -0.05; 30.6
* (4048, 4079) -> 1.35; 28.1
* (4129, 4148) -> 1.36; 28.1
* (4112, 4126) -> 1.08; 27.7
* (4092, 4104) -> 1.24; 26.7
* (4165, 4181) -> 0.60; 29.5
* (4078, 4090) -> 0.08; 29.4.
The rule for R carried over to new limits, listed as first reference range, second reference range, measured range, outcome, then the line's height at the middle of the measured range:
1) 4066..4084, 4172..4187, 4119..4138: 0.3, 28.8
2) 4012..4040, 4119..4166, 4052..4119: 3.1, 29.1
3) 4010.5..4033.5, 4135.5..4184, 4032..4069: 0.6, 29.1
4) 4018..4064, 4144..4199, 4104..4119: 1.6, 29.6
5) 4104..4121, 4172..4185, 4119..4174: -2.7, 27.9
